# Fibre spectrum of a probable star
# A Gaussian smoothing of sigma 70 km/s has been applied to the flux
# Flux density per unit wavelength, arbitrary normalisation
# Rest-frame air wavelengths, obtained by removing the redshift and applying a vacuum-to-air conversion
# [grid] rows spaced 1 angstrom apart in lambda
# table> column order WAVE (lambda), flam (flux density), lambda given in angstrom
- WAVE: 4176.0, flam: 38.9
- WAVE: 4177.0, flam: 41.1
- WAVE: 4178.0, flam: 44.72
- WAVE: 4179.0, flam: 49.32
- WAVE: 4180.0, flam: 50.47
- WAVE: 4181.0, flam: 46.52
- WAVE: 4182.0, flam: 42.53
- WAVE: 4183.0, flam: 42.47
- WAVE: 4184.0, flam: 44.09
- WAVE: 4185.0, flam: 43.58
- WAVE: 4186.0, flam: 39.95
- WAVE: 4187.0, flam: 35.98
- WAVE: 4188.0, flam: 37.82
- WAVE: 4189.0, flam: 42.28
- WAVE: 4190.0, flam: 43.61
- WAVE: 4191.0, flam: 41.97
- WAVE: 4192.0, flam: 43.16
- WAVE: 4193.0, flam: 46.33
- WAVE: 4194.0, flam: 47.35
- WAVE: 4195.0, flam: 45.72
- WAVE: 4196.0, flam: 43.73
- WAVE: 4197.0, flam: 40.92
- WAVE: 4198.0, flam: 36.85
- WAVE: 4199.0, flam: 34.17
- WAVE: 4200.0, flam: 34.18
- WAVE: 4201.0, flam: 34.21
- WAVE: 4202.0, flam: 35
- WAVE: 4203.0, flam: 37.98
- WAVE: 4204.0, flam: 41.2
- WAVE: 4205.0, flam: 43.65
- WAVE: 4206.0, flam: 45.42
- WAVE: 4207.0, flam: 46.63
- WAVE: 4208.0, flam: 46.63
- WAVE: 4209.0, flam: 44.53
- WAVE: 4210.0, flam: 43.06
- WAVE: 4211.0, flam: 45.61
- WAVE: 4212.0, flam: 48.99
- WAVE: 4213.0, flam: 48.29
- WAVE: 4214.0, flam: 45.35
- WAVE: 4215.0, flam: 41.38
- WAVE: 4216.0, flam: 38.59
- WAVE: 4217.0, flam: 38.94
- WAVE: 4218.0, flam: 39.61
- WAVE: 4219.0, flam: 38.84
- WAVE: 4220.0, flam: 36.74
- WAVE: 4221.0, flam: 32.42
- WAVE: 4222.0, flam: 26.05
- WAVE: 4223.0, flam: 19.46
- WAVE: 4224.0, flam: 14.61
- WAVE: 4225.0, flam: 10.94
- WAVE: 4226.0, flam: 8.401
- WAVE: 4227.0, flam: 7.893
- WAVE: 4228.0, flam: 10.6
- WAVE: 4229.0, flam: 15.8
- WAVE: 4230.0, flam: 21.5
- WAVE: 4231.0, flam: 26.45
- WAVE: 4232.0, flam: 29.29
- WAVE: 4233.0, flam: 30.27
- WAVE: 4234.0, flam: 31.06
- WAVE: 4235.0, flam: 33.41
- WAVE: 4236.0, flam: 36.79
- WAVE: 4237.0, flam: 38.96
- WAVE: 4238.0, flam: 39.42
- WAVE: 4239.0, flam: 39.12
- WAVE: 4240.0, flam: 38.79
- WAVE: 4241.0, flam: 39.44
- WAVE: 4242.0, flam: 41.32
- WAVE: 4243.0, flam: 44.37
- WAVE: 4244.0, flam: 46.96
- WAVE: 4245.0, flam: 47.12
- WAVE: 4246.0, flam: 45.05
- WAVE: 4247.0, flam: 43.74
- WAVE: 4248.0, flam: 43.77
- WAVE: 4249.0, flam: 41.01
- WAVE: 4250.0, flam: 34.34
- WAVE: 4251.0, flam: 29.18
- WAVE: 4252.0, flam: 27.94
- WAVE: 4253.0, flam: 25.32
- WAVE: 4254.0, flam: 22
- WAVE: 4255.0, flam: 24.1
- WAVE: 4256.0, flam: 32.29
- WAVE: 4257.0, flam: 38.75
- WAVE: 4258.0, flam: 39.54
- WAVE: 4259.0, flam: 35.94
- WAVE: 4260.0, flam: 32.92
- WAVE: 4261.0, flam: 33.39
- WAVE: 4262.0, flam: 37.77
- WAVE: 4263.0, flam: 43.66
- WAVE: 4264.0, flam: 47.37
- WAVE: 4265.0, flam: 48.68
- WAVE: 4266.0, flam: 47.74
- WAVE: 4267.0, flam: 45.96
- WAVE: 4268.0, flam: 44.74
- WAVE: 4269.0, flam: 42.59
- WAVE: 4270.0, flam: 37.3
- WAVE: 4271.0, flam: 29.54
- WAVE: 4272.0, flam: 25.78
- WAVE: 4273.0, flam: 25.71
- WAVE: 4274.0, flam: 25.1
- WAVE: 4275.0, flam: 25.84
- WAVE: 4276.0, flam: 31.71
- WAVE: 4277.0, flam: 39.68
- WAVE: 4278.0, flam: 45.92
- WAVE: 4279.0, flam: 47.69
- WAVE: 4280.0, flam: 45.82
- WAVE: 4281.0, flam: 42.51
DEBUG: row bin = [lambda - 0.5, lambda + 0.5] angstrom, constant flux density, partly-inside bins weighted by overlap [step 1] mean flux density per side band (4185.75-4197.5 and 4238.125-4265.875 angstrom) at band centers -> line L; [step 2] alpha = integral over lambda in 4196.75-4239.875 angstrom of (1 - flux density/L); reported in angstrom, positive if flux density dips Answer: 7.1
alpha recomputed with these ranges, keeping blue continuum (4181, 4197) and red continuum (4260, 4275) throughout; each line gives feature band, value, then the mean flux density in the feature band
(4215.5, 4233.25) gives 6.9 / 24.7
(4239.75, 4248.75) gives -1.0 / 43.5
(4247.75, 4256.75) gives 1.8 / 31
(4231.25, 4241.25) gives 1.1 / 35.3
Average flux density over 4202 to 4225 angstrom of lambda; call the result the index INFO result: 38.6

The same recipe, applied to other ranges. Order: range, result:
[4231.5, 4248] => 39.2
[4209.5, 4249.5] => 34.2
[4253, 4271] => 37.9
